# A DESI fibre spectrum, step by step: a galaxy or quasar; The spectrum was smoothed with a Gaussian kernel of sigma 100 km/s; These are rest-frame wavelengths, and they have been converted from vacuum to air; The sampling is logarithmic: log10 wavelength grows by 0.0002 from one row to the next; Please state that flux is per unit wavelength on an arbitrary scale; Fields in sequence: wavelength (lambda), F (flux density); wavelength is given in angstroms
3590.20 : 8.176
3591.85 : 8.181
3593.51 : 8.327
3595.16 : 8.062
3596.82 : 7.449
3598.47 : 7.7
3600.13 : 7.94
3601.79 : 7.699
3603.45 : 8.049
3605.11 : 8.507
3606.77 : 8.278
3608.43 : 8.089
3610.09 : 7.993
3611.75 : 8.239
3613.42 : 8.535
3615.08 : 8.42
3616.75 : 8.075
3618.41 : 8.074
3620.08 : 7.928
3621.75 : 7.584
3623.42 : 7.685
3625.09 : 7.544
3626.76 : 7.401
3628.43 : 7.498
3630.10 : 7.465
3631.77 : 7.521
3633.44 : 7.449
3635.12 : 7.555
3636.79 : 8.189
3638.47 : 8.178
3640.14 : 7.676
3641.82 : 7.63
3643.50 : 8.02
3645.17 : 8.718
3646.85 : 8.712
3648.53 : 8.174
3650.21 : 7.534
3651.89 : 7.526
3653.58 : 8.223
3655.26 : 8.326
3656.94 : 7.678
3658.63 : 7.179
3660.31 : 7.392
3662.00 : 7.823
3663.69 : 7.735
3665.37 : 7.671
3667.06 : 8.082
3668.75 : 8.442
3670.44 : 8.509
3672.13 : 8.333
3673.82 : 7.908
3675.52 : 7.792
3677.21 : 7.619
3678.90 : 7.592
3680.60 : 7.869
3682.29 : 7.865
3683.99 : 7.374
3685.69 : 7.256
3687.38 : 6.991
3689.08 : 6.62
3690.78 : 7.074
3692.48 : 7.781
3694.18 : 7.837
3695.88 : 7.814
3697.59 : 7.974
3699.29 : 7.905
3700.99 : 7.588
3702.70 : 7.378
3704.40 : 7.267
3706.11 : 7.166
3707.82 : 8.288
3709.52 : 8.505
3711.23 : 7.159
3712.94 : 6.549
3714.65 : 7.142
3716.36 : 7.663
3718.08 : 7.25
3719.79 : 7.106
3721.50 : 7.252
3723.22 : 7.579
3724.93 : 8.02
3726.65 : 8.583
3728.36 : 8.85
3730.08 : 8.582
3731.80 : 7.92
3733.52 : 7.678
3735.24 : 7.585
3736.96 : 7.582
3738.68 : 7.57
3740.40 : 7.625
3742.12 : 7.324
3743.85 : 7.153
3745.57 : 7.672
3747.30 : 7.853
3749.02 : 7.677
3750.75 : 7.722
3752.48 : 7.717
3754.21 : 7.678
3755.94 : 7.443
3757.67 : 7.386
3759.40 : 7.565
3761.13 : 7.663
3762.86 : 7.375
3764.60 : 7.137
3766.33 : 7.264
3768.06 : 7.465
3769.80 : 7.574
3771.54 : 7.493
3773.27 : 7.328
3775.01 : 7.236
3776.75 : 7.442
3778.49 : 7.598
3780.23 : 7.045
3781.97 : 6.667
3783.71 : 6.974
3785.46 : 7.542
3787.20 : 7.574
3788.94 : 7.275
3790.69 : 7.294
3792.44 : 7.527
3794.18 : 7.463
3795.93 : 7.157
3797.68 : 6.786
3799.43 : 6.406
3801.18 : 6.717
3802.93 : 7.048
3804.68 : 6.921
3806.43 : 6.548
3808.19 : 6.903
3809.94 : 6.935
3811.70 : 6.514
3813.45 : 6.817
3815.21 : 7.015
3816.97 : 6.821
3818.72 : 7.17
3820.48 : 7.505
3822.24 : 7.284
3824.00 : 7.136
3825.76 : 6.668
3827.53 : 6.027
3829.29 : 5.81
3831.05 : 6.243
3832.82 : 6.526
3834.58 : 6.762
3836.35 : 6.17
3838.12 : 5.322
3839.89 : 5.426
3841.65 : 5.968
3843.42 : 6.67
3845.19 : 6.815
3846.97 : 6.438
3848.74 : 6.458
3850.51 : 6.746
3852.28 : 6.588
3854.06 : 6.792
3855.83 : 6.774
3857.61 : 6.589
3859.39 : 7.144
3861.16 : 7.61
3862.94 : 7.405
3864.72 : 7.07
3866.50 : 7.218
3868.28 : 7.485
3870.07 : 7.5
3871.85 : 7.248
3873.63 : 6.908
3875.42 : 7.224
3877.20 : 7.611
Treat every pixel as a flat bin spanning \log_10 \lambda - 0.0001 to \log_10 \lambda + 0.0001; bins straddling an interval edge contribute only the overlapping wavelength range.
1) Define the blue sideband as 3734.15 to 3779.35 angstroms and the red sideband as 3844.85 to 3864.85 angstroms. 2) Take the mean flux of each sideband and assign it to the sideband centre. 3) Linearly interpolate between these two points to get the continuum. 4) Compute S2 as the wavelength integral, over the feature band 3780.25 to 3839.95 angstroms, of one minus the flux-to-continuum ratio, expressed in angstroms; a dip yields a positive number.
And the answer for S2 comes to 2.9 angstroms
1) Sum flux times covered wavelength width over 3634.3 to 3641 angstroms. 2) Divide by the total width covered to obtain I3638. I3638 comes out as 7.9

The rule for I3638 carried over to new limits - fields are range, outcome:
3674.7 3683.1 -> 7.75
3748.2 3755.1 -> 7.69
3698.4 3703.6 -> 7.63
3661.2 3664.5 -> 7.77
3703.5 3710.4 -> 7.81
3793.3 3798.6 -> 7.13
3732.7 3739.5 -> 7.61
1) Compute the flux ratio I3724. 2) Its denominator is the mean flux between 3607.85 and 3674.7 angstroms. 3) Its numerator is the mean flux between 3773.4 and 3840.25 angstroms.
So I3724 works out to 0.9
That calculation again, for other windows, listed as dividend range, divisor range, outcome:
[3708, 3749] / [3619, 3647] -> 0.99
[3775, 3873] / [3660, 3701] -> 0.89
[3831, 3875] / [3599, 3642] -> 0.85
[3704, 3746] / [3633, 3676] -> 0.96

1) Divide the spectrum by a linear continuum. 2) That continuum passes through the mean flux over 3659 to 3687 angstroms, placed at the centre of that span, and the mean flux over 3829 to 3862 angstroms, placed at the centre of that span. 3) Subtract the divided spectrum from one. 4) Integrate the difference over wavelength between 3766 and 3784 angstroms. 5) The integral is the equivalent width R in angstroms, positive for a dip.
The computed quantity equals -0.7 angstroms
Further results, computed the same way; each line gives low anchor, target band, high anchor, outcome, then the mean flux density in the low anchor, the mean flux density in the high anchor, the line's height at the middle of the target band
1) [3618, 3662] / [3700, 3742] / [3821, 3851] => -2.6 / 7.8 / 6.39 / 7.22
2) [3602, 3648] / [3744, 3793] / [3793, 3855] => -2.9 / 7.96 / 6.65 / 7.02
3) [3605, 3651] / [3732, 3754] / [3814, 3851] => -1.4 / 7.95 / 6.52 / 7.14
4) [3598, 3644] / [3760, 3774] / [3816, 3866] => -0.7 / 7.89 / 6.65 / 7.06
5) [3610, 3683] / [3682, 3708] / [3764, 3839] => 0.4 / 7.89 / 6.95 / 7.6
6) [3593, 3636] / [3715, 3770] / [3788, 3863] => -3.4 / 7.88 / 6.74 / 7.19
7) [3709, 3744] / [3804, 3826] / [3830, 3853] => -1.1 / 7.65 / 6.31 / 6.62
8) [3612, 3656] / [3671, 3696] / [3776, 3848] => 0.1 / 7.91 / 6.8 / 7.6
